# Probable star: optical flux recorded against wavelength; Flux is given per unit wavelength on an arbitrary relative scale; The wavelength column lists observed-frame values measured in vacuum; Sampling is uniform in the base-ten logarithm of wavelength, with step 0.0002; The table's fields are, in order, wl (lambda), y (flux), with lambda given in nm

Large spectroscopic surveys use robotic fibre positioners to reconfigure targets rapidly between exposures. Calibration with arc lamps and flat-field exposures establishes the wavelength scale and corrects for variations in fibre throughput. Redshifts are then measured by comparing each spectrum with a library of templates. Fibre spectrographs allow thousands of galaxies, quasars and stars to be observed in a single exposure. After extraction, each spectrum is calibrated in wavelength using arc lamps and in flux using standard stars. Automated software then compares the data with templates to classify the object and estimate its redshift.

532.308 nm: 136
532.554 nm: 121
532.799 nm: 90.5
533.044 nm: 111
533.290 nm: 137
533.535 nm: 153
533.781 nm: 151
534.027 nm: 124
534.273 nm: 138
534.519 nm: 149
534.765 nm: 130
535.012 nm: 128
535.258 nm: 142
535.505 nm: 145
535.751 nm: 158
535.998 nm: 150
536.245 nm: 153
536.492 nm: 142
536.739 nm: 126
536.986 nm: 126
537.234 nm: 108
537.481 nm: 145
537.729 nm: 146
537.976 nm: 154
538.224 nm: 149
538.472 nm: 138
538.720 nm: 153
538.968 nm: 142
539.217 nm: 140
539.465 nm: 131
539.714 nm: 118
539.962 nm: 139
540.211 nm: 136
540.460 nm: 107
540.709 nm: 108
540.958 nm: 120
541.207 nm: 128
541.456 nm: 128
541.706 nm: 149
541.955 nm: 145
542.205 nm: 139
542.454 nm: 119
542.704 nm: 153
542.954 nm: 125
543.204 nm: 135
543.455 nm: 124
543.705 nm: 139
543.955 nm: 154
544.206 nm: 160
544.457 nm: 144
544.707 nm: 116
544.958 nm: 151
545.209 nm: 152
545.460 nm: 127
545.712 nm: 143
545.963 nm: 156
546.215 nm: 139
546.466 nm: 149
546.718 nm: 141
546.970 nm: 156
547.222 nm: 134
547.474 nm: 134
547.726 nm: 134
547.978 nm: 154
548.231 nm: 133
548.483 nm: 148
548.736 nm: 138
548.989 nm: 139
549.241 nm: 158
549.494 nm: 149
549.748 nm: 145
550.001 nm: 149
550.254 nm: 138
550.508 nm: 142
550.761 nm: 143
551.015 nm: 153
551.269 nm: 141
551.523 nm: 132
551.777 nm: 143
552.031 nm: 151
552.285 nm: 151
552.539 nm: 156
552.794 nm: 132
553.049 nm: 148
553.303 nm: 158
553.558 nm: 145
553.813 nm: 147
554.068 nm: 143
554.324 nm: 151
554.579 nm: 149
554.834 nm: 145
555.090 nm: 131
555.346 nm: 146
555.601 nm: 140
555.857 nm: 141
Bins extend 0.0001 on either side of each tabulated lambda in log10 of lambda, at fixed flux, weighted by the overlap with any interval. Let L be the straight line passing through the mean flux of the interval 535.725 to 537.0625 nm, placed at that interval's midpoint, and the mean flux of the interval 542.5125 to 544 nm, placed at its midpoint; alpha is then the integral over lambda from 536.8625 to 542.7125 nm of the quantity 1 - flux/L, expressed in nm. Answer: 0.230 nm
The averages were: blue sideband 142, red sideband 137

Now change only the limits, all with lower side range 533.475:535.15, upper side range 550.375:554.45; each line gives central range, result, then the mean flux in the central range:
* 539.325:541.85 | 0.26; 127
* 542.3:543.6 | 0.10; 132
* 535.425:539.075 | -0.07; 142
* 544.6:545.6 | 0.04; 137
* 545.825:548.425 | 0.01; 143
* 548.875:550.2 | -0.03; 148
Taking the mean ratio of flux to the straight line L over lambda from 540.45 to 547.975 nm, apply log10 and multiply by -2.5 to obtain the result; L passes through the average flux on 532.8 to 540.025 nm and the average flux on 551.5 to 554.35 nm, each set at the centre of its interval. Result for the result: 0.03 mag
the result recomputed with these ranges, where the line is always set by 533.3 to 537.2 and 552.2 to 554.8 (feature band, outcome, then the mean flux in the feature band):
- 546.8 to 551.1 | 0.02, 144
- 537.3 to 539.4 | -0.02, 144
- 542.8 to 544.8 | 0.05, 138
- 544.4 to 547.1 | 0.01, 143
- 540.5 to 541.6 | 0.18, 120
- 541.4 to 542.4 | 0.03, 140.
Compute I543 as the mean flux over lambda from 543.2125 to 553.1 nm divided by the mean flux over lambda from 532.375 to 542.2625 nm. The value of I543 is 1.1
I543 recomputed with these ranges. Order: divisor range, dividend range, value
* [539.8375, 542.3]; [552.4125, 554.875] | 1.14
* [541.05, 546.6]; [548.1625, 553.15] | 1.04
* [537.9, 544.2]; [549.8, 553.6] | 1.08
